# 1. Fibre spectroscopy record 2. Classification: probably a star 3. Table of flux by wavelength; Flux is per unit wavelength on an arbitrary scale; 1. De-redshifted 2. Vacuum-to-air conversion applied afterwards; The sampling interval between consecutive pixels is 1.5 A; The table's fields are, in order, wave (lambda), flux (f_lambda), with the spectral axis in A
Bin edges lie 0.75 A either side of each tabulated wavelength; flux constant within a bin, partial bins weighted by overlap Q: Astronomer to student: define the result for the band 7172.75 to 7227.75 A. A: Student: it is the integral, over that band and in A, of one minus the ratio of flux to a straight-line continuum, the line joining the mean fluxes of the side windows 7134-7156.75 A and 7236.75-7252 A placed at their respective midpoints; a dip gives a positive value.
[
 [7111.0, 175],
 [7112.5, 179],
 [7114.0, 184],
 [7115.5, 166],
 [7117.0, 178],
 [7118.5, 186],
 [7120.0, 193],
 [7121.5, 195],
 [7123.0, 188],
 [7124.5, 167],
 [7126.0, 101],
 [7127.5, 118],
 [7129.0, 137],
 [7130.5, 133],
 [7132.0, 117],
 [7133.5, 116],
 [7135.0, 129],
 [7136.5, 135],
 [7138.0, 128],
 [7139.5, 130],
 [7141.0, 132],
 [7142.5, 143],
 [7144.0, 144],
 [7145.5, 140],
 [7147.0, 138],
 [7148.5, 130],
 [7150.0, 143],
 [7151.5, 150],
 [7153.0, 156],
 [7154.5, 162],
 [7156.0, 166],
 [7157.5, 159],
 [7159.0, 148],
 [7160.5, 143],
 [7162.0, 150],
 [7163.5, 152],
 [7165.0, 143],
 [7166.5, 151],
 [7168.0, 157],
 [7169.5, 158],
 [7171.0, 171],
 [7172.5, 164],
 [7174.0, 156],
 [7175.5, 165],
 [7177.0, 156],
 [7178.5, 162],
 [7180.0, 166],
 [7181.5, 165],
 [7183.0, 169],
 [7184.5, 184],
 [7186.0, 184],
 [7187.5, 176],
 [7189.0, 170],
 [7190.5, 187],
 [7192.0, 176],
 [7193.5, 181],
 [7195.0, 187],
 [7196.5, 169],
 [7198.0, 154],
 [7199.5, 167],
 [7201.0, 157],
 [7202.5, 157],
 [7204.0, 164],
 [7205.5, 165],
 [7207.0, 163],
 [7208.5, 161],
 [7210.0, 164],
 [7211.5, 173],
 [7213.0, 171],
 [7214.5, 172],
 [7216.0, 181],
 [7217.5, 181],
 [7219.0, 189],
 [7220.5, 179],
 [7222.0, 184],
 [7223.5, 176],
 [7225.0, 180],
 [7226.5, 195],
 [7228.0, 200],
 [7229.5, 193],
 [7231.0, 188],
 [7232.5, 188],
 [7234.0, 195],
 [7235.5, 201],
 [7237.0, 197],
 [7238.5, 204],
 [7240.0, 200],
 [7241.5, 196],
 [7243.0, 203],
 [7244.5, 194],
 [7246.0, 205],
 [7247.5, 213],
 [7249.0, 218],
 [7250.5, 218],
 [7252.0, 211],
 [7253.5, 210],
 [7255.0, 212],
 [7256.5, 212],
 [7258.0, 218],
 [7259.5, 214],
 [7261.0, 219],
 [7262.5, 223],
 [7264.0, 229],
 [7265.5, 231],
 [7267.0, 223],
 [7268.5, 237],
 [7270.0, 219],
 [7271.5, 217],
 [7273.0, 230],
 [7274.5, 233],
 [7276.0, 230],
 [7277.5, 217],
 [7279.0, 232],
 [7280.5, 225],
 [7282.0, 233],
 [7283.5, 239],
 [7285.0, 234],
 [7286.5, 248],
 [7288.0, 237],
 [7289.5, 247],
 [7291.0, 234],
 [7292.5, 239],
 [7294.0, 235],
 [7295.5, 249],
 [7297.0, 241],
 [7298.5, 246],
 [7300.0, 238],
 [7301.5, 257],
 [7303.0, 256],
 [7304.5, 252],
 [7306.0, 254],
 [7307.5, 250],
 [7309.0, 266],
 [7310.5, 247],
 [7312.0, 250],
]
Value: 1.4 A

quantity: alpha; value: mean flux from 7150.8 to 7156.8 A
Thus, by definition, 159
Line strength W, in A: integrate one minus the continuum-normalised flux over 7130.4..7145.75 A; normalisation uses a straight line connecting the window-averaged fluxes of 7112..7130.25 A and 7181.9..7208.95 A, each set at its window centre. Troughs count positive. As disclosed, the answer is 3.23 A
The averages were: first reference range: 165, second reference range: 171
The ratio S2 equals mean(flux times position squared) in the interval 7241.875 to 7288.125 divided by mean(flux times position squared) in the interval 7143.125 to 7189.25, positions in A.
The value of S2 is 1.4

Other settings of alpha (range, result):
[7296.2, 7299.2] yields 244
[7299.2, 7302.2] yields 247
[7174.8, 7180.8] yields 162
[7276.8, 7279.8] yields 225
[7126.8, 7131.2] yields 129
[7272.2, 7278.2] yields 228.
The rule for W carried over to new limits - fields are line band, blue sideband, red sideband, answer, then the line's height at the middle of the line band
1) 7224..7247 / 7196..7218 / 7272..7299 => -0.52 A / 192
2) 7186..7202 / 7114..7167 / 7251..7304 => 0.67 A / 180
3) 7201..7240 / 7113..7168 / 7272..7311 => 3.38 A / 198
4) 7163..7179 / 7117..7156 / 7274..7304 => 0.85 A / 167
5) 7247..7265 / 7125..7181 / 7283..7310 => 0.05 A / 217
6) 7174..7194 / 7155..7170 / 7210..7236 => -0.93 A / 164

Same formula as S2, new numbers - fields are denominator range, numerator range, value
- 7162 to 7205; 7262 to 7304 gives 1.46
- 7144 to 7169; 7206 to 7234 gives 1.23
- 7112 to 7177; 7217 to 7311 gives 1.50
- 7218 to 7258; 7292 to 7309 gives 1.27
